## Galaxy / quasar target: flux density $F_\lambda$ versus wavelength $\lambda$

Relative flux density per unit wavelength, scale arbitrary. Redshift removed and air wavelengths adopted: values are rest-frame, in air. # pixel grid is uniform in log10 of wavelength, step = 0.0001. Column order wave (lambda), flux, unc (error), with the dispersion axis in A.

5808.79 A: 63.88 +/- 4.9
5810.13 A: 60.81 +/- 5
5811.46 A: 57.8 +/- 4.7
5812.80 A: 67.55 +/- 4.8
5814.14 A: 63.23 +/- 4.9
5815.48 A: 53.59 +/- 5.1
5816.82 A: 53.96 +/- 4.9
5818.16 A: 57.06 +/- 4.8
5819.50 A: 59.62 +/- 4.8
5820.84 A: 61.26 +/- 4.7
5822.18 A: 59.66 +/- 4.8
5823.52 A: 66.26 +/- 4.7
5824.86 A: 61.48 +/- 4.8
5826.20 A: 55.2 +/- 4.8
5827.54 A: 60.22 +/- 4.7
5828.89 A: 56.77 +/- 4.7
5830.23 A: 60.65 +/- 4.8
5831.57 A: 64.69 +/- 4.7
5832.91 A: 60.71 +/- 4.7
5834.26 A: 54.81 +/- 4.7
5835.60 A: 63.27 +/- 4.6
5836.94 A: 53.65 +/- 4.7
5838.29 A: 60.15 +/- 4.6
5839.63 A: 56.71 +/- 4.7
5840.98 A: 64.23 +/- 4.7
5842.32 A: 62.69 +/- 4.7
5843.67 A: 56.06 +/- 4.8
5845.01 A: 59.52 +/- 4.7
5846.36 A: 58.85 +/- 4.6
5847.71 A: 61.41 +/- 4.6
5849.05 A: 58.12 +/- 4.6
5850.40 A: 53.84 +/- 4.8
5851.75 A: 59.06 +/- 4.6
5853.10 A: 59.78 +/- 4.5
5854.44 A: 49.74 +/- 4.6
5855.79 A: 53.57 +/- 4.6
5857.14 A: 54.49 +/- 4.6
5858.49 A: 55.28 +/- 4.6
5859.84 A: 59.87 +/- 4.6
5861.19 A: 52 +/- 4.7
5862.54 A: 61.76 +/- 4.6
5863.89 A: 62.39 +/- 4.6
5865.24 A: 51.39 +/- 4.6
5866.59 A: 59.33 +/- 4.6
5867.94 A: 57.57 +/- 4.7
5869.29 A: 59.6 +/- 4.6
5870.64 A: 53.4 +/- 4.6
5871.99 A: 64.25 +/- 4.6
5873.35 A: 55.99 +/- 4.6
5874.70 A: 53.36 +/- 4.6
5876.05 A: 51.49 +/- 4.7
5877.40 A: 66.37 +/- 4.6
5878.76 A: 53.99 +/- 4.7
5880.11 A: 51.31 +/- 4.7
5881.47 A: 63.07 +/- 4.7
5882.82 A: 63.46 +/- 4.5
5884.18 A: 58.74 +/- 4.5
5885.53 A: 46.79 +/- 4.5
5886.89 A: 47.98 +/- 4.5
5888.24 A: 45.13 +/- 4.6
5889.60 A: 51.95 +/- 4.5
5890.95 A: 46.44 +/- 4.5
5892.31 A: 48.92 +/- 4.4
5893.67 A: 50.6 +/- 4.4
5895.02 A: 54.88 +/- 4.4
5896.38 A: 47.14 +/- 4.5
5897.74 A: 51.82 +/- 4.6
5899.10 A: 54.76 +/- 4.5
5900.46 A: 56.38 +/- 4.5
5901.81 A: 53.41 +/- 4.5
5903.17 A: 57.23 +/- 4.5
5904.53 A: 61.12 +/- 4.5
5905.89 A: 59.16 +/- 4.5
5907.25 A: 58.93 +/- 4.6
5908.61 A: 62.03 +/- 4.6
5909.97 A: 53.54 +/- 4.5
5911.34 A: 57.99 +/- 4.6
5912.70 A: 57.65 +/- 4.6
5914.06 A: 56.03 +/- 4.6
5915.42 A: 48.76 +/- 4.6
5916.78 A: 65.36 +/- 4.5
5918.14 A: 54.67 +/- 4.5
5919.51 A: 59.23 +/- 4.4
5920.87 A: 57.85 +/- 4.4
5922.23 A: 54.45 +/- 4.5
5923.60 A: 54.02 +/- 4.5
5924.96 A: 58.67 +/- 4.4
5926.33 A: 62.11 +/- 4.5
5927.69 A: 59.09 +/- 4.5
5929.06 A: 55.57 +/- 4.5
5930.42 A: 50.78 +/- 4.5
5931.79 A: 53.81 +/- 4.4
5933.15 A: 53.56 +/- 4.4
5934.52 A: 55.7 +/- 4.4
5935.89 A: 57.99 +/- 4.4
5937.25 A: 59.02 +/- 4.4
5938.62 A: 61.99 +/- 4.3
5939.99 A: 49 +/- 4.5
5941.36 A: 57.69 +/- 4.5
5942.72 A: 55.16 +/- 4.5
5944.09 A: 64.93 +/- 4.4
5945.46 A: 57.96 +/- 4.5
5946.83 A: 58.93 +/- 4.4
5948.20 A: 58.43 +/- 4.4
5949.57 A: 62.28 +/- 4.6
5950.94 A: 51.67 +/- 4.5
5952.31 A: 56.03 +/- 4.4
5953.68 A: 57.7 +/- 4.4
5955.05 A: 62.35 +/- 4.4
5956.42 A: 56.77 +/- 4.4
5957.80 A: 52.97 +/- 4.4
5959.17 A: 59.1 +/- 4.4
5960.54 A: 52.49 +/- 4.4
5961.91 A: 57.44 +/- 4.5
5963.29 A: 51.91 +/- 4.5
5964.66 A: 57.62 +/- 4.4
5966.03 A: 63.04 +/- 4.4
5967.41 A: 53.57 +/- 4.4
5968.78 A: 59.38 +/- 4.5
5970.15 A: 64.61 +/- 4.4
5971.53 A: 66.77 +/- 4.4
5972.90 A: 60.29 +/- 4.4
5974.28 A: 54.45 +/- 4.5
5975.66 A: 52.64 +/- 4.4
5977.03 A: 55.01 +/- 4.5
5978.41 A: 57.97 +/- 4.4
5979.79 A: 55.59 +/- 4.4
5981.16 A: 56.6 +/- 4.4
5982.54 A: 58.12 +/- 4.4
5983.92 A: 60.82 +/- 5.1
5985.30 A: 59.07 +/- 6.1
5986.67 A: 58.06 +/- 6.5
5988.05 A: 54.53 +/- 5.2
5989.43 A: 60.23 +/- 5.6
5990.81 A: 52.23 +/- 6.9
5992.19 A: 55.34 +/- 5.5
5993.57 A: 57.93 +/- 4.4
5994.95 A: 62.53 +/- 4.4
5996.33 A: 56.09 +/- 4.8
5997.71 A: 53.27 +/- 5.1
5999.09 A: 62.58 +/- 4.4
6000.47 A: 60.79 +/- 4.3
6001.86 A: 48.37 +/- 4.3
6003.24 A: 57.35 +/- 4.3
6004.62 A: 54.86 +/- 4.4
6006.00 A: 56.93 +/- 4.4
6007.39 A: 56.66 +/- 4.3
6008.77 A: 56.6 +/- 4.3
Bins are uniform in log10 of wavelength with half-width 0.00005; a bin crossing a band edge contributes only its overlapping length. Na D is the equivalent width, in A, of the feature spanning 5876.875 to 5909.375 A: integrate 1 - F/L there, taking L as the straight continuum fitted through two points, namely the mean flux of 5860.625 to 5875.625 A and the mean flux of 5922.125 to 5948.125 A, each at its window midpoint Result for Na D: 1.5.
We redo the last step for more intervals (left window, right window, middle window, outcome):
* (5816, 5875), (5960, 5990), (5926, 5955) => 0.4 A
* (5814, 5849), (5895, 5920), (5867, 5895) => 1.4 A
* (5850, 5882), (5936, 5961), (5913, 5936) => 0.4 A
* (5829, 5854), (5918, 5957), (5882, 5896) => 1.6 A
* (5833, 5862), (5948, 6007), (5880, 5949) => 2.0 A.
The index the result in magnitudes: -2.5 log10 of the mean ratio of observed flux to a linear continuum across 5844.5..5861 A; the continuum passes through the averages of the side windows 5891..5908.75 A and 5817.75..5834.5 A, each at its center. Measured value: 0.02 mag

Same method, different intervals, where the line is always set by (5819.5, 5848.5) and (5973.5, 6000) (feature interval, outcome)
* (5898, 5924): 0.03 mag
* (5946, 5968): 0.01 mag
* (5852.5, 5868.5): 0.06 mag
